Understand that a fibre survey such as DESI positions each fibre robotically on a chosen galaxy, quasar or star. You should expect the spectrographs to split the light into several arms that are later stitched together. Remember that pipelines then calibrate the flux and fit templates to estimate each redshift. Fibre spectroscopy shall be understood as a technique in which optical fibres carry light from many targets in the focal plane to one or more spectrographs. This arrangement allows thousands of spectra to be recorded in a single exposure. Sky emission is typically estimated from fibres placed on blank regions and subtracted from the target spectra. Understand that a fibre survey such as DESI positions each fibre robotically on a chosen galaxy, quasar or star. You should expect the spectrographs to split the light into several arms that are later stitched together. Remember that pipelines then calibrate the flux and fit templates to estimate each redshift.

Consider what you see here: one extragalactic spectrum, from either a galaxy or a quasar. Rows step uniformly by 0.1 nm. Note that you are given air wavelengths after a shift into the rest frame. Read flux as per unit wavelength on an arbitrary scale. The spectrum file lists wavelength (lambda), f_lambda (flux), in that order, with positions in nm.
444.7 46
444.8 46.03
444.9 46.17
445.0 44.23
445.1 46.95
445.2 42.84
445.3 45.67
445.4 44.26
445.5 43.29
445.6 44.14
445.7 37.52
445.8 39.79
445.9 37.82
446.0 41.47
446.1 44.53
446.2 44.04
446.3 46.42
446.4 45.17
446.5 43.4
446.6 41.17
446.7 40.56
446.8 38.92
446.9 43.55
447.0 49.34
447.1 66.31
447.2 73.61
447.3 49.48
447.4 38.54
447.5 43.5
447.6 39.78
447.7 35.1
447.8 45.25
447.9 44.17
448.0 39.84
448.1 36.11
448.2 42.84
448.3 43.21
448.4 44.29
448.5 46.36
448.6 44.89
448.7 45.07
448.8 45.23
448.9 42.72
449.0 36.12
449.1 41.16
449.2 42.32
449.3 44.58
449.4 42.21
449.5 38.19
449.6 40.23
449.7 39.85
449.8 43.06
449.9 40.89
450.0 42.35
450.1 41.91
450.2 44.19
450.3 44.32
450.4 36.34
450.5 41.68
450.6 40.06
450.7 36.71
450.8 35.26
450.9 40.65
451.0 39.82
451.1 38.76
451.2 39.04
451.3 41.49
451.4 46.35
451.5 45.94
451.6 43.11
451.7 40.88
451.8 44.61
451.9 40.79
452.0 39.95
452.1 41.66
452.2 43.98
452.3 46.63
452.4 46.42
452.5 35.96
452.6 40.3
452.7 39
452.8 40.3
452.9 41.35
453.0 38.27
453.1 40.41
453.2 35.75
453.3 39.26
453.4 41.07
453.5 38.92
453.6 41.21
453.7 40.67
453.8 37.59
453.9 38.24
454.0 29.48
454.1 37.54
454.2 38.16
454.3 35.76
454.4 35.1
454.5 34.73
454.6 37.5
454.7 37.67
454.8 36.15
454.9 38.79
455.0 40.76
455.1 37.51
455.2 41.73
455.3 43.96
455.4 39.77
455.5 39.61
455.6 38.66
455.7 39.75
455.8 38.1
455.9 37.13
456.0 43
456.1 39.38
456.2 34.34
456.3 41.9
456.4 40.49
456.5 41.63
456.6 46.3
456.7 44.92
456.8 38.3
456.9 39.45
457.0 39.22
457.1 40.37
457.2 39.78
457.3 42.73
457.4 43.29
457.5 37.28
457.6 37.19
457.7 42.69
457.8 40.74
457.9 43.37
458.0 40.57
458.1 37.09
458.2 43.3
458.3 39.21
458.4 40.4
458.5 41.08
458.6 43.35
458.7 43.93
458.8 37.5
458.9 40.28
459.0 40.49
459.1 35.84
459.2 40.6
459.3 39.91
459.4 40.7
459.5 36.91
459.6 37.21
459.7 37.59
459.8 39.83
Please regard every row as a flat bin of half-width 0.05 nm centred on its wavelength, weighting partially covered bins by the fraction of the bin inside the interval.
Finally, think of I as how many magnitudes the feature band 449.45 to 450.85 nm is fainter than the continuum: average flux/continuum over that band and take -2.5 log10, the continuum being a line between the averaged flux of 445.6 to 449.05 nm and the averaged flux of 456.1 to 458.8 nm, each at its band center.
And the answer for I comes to 0.07 mag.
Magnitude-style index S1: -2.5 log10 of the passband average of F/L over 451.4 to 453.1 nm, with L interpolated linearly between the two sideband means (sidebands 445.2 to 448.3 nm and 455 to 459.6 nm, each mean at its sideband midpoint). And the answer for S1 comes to 0.01 mag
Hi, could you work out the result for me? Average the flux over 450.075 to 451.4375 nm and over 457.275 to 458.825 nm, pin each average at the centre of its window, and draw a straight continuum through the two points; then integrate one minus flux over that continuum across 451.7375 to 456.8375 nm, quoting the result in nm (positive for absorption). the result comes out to 0.13 nm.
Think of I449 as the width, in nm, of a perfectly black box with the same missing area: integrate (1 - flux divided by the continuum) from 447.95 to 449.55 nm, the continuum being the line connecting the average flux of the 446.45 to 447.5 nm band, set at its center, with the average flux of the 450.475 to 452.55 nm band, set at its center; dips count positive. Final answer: 0.12 nm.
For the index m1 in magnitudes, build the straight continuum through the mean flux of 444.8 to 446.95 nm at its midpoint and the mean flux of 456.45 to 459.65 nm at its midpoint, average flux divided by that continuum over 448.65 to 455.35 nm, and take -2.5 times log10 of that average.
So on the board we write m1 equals 0.04 mag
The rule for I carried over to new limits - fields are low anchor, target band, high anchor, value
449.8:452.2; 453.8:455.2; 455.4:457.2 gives 0.10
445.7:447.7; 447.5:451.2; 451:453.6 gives 0.05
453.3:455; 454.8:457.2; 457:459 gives -0.03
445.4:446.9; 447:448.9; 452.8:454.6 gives -0.12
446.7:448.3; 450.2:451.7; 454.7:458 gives 0.07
